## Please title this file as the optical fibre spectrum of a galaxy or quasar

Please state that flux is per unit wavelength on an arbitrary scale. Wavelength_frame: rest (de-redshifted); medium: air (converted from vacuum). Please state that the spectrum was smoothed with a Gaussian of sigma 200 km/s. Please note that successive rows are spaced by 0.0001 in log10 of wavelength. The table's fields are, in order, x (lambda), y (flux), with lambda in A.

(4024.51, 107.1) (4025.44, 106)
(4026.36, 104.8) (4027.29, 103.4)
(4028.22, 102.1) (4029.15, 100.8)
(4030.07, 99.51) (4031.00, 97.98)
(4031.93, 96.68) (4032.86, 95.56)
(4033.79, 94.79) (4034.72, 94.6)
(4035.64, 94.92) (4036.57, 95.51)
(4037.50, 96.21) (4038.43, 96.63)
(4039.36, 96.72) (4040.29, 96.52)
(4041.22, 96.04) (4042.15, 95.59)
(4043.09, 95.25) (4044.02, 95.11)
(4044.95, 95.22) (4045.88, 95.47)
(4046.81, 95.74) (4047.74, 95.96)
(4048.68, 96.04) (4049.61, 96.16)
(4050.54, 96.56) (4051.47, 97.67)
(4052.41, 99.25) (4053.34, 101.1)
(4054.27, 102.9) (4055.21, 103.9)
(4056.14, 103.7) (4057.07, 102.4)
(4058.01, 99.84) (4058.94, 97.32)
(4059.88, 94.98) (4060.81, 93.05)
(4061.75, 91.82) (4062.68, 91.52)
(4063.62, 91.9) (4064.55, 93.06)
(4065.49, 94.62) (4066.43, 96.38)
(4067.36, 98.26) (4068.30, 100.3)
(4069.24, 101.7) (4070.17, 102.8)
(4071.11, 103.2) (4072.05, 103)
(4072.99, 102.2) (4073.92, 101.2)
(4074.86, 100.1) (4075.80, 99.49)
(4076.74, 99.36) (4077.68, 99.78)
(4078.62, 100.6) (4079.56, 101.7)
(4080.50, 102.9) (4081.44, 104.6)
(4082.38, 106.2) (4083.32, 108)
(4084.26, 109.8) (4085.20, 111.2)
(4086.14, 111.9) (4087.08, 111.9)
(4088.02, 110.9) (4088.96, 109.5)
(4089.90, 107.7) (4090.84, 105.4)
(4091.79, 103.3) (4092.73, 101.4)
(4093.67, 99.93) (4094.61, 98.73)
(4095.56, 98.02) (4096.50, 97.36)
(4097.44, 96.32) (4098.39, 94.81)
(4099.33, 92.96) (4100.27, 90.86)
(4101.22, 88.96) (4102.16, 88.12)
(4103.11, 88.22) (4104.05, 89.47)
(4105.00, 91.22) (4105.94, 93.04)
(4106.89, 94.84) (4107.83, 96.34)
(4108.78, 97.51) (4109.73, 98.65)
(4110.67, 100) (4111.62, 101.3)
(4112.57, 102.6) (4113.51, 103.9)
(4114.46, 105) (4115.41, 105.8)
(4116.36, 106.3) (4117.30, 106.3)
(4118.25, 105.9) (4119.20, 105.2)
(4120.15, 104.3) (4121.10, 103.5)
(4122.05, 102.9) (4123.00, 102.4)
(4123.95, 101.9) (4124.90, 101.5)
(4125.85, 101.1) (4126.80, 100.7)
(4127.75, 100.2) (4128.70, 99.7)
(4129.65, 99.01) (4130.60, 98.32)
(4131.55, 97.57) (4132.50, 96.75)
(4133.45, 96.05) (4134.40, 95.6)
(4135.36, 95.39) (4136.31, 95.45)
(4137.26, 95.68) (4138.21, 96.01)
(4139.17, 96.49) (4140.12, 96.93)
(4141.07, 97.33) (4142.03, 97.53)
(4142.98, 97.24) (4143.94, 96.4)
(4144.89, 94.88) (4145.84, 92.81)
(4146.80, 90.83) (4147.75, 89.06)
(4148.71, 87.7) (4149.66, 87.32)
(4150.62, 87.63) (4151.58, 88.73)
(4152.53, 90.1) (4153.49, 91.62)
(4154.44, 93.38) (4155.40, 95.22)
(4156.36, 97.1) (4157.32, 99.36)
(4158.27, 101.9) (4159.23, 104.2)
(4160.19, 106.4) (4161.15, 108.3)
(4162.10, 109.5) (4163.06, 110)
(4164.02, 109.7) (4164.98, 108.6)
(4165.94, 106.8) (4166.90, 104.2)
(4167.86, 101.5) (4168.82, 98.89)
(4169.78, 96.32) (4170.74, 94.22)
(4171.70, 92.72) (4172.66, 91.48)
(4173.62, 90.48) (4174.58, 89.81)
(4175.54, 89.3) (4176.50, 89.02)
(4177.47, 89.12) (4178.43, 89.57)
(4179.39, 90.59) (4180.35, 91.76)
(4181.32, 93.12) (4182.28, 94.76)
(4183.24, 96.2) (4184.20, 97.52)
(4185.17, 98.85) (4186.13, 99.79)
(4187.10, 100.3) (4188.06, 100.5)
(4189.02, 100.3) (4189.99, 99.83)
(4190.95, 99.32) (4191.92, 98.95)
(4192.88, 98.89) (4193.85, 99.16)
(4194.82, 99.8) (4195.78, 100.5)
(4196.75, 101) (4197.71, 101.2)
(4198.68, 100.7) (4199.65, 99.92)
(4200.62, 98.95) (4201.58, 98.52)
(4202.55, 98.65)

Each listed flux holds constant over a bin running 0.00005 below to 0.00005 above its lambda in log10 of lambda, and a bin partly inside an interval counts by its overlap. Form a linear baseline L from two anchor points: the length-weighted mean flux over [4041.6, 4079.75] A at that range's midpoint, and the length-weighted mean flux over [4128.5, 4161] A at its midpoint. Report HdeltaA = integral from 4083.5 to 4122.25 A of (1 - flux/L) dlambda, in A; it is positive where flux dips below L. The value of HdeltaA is -1.58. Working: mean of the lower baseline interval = 98.2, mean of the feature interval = 101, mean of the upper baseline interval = 95.6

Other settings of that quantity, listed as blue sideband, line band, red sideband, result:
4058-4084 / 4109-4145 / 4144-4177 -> -0.9 A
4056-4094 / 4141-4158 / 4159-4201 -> 1.1 A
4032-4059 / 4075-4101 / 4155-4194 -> -1.3 A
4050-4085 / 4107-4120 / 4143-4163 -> -0.6 A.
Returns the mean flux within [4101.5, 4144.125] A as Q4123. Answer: 98.8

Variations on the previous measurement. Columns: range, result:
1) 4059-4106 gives 99.5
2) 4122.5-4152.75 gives 95.8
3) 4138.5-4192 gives 96.6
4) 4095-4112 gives 94.3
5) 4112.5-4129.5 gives 103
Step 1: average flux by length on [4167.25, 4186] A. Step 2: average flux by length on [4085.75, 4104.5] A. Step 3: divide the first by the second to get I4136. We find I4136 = 0.9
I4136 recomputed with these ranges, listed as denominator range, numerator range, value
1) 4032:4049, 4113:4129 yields 1.08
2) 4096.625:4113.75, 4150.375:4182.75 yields 1.02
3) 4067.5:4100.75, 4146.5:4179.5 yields 0.94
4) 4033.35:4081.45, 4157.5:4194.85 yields 1.01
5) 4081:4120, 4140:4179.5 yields 0.95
